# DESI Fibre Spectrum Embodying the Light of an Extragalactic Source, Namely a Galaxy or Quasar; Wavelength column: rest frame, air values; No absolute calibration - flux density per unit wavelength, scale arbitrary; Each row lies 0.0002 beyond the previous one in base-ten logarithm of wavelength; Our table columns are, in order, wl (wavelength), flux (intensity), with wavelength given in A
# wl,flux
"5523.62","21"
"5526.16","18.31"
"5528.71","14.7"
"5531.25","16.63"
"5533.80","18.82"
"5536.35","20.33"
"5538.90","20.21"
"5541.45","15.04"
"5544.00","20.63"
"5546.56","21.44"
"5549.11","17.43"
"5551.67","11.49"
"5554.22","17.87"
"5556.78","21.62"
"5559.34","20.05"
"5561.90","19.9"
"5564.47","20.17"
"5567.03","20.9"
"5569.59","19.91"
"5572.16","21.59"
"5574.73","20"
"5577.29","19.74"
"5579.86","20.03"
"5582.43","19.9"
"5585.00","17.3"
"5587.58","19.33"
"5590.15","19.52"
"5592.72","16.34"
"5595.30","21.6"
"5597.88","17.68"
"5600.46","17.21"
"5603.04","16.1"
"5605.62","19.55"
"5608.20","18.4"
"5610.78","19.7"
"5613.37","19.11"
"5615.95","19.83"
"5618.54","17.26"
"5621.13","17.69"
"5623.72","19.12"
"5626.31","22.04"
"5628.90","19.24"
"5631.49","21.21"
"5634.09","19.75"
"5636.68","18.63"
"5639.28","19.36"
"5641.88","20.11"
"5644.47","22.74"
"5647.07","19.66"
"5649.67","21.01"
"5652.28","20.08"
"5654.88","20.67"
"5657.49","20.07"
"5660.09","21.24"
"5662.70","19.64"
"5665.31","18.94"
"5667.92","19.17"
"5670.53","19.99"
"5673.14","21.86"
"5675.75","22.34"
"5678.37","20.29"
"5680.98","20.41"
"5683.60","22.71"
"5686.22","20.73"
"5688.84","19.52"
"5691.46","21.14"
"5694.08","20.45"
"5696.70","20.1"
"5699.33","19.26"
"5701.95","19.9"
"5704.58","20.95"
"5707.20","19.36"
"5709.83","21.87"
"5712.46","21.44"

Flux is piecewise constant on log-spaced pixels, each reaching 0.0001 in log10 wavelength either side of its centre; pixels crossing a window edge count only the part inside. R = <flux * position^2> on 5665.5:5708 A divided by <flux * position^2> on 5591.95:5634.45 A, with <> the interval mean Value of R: 1.1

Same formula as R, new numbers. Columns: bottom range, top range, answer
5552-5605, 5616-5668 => 1.06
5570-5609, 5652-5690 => 1.11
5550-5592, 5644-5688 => 1.11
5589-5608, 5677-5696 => 1.17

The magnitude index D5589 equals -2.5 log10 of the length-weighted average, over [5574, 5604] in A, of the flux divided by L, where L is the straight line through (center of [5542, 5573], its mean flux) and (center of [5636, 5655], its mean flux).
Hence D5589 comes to 0.05 mag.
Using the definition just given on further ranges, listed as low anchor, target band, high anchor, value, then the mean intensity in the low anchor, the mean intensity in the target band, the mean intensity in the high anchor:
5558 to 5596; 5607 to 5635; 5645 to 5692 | 0.04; 19.7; 19.4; 20.6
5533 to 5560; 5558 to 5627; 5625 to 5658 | 0.01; 18.6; 19.2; 20.4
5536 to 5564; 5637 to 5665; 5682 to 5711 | -0.02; 18.7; 20.3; 20.5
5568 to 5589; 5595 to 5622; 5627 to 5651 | 0.09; 19.7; 18.5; 20.2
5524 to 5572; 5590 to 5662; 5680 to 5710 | 0.01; 18.8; 19.5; 20.5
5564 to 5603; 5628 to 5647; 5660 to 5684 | 0.00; 19.3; 20.1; 20.6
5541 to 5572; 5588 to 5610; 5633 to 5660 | 0.07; 19.1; 18.4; 20.3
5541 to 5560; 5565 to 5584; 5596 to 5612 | -0.11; 18.3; 20.3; 18.2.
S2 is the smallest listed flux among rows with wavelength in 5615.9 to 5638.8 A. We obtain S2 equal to 17.26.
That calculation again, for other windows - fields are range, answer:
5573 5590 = 17.3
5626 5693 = 18.63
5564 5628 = 16.1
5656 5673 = 18.94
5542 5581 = 11.49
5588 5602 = 16.34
